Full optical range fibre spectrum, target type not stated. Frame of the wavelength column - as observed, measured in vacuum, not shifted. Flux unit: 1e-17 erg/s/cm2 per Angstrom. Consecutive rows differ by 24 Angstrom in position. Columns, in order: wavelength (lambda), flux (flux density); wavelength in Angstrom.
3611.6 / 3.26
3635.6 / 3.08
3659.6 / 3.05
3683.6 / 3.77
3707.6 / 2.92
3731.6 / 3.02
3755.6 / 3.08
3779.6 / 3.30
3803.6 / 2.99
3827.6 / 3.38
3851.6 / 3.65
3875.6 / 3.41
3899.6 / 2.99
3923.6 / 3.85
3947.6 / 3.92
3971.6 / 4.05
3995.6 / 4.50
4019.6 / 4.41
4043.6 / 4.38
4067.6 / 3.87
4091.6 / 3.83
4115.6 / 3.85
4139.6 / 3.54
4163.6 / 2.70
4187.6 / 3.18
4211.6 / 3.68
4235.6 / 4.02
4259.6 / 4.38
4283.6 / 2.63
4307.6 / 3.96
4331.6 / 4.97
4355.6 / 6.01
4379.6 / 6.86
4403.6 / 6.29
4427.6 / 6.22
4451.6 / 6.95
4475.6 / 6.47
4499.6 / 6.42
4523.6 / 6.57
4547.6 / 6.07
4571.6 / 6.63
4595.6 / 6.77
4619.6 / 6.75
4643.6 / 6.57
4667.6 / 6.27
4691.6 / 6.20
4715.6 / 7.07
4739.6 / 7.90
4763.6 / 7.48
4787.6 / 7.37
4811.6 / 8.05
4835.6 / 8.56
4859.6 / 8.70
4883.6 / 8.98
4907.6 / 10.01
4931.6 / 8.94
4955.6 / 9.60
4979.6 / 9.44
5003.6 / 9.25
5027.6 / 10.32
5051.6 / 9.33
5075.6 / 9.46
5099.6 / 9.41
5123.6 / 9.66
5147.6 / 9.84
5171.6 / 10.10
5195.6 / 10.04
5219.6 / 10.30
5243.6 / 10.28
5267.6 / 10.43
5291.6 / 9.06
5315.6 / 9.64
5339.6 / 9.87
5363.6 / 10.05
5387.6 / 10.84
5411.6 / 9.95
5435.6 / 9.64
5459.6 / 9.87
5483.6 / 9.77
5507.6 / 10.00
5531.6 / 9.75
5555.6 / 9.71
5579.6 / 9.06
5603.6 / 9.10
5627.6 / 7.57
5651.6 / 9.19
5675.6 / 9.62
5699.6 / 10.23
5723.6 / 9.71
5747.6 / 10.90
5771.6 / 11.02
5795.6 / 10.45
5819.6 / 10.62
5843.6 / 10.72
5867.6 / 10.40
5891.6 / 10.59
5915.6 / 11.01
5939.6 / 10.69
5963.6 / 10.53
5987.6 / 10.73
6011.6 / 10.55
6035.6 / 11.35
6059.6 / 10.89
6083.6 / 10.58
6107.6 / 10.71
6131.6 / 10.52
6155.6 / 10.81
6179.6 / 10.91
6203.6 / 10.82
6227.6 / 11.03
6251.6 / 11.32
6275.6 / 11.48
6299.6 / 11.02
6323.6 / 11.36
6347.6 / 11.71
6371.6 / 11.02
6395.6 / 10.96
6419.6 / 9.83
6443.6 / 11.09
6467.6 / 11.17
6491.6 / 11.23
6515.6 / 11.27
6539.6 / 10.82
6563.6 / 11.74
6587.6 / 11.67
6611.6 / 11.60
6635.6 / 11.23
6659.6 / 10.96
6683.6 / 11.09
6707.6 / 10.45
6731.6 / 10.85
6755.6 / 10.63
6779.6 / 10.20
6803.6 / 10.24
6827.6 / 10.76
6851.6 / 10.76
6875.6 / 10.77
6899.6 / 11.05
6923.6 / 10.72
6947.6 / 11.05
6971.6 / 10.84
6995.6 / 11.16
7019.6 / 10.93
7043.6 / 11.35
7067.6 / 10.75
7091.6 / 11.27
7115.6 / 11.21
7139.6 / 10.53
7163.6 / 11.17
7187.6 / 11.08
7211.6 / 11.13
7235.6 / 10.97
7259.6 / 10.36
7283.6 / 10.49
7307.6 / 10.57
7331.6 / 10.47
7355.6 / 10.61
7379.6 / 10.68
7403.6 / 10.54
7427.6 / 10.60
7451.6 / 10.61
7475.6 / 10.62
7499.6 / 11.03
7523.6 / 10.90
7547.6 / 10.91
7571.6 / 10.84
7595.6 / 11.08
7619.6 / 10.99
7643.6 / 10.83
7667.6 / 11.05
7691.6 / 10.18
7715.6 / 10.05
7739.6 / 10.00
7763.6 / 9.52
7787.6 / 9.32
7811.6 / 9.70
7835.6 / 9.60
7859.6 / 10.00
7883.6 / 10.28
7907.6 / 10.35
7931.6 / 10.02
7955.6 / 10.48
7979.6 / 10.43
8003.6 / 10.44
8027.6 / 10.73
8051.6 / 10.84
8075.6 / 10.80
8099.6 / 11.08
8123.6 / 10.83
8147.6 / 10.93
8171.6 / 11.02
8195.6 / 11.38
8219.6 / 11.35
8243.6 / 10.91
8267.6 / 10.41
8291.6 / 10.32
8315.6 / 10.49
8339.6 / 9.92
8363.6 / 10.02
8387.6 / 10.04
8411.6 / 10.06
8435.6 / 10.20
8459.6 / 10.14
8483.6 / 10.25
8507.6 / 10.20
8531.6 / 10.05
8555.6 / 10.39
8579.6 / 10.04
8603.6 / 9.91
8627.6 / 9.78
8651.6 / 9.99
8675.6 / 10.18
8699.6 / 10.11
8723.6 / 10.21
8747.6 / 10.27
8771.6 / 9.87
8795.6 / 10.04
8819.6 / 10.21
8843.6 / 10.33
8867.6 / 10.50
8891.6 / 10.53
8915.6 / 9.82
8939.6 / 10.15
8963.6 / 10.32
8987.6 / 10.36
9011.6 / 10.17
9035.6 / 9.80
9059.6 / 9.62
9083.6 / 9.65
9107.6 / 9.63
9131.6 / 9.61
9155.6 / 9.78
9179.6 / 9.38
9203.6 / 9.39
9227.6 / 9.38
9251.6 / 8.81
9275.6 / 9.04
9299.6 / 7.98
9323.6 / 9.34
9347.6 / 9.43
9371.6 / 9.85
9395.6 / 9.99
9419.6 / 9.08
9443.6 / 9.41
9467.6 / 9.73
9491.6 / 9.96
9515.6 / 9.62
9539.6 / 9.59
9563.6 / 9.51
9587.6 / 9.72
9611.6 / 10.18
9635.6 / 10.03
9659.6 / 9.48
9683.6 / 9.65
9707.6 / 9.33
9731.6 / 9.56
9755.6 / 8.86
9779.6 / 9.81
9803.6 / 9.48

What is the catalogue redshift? 0.088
